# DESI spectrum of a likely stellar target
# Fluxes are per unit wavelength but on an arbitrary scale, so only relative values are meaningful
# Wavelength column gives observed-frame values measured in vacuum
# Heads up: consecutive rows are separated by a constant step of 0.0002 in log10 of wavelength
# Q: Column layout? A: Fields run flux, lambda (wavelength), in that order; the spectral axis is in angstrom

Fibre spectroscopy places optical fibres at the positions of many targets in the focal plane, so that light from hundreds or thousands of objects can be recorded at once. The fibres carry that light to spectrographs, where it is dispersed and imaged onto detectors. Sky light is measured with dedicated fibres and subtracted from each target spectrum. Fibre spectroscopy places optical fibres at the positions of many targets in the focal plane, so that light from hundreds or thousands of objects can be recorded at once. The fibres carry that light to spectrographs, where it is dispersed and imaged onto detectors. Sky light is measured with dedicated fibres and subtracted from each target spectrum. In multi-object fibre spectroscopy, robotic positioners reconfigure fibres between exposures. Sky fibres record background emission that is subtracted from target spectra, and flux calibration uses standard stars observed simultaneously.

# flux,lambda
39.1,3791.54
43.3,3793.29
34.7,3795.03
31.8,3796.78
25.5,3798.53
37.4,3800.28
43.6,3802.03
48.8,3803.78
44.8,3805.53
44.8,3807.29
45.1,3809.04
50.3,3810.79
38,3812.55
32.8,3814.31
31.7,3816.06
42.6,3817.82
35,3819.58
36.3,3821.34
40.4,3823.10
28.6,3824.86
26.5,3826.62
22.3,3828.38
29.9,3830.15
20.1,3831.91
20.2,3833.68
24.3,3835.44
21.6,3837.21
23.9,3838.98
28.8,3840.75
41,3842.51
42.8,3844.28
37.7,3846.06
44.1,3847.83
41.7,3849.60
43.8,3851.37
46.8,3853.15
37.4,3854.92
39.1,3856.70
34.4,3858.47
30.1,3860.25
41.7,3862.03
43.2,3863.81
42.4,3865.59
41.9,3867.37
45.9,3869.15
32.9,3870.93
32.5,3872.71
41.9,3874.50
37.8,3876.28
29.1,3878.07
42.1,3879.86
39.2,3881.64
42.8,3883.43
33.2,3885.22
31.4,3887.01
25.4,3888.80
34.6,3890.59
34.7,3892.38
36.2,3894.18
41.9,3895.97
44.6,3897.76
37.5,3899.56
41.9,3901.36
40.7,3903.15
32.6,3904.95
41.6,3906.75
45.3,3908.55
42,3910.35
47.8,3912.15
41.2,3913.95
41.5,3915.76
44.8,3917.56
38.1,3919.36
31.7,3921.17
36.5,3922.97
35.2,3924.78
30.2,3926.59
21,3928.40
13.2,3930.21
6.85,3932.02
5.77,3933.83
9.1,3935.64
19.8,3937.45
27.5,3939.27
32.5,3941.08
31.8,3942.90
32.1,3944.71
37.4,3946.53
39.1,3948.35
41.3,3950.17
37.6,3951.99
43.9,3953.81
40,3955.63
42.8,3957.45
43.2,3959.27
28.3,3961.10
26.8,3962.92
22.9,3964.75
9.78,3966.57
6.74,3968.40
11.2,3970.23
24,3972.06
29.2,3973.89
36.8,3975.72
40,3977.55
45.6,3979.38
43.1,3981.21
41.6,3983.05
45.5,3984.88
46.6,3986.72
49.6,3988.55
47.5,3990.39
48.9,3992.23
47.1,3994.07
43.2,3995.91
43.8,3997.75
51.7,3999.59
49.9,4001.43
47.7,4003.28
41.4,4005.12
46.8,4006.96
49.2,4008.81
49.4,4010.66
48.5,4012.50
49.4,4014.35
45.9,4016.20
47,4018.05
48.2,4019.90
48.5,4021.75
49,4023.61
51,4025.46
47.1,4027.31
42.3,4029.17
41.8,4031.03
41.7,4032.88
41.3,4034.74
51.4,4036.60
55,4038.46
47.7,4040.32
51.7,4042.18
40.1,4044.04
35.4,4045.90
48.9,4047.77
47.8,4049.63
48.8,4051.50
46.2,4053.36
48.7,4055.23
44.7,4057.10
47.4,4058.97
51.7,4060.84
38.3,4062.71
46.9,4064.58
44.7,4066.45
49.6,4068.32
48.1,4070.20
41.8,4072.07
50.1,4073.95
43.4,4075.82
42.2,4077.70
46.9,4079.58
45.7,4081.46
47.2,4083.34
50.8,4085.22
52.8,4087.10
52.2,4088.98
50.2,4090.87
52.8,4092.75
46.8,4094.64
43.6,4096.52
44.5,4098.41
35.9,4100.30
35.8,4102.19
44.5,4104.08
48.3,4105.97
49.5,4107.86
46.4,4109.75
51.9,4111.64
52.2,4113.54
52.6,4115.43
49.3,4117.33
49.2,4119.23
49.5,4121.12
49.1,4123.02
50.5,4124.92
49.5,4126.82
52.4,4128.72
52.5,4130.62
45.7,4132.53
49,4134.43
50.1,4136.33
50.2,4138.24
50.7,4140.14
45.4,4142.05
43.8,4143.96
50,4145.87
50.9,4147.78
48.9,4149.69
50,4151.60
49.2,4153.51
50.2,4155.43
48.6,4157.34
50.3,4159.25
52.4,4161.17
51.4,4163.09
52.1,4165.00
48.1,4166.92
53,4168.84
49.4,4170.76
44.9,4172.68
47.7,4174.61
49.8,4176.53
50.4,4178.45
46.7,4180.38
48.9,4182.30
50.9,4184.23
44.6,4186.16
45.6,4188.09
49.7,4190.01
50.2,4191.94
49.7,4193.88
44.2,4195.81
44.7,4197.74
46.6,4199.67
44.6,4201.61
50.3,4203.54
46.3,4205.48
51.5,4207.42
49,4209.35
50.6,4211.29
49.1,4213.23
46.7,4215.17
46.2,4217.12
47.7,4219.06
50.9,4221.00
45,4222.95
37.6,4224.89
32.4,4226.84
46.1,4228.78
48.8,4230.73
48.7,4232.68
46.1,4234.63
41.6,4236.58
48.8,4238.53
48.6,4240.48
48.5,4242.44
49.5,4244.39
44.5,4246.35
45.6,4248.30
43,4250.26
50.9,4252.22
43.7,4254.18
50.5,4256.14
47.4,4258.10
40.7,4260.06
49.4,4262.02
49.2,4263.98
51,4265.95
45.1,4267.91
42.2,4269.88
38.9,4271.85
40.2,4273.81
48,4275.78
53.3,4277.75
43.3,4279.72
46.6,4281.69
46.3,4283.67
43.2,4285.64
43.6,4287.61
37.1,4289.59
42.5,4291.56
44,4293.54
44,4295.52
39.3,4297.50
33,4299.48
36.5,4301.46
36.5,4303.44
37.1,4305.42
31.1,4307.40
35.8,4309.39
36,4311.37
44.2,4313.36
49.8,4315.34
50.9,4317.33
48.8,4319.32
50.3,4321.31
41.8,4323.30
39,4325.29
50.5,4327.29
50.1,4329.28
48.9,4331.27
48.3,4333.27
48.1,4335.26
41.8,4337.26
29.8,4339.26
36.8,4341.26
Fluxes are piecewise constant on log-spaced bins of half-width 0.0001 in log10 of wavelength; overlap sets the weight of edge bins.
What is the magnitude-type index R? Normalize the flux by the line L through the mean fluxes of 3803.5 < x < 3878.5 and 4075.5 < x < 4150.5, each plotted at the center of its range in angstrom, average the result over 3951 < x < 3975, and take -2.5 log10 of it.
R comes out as 0.417 mag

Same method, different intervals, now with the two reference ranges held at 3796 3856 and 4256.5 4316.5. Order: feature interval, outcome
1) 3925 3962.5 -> 0.27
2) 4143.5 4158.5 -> -0.21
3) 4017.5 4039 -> -0.21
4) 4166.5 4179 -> -0.20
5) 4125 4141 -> -0.24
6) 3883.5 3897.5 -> 0.05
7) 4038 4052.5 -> -0.20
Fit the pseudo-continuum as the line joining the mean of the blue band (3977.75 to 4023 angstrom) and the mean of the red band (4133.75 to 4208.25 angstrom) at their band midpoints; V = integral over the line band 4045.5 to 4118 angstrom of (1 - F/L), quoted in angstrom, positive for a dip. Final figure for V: 1.3 angstrom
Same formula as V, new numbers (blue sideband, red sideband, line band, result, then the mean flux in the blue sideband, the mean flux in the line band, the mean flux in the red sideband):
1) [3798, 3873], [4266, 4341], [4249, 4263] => -1.4 angstrom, 36.4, 46.5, 42.9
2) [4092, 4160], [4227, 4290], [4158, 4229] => -1.0 angstrom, 48.3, 47.7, 45.9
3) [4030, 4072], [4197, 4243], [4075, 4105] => 0.2 angstrom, 46.2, 46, 46.5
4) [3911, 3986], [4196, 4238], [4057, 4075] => -4.1 angstrom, 31.4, 46.4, 46.2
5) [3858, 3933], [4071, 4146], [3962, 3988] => 6.3 angstrom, 36.4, 31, 47.9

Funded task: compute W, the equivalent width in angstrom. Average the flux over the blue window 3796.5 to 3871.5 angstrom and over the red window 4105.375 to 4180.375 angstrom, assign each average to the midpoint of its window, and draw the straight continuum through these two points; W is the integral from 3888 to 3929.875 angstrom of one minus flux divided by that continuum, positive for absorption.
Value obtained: 2.3 angstrom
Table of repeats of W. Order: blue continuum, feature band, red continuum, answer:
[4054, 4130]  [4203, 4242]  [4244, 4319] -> -1.60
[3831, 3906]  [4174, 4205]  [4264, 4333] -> -4.62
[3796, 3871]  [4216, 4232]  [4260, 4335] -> -0.72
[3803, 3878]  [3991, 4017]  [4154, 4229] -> -3.49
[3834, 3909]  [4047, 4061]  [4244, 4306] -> -2.62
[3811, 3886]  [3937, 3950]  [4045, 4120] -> 2.51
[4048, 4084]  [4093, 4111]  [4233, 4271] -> 0.78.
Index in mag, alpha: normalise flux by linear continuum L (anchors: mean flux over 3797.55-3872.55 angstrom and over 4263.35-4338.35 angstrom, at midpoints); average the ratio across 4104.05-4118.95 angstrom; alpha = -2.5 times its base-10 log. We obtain -0.22 mag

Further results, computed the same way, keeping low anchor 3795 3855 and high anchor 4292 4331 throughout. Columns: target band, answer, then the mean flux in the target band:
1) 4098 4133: -0.21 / 47.9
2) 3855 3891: -0.03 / 37.1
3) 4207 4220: -0.19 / 48.6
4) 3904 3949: 0.18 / 31.3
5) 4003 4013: -0.23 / 47.1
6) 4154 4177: -0.23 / 49.8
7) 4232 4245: -0.15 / 47.3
